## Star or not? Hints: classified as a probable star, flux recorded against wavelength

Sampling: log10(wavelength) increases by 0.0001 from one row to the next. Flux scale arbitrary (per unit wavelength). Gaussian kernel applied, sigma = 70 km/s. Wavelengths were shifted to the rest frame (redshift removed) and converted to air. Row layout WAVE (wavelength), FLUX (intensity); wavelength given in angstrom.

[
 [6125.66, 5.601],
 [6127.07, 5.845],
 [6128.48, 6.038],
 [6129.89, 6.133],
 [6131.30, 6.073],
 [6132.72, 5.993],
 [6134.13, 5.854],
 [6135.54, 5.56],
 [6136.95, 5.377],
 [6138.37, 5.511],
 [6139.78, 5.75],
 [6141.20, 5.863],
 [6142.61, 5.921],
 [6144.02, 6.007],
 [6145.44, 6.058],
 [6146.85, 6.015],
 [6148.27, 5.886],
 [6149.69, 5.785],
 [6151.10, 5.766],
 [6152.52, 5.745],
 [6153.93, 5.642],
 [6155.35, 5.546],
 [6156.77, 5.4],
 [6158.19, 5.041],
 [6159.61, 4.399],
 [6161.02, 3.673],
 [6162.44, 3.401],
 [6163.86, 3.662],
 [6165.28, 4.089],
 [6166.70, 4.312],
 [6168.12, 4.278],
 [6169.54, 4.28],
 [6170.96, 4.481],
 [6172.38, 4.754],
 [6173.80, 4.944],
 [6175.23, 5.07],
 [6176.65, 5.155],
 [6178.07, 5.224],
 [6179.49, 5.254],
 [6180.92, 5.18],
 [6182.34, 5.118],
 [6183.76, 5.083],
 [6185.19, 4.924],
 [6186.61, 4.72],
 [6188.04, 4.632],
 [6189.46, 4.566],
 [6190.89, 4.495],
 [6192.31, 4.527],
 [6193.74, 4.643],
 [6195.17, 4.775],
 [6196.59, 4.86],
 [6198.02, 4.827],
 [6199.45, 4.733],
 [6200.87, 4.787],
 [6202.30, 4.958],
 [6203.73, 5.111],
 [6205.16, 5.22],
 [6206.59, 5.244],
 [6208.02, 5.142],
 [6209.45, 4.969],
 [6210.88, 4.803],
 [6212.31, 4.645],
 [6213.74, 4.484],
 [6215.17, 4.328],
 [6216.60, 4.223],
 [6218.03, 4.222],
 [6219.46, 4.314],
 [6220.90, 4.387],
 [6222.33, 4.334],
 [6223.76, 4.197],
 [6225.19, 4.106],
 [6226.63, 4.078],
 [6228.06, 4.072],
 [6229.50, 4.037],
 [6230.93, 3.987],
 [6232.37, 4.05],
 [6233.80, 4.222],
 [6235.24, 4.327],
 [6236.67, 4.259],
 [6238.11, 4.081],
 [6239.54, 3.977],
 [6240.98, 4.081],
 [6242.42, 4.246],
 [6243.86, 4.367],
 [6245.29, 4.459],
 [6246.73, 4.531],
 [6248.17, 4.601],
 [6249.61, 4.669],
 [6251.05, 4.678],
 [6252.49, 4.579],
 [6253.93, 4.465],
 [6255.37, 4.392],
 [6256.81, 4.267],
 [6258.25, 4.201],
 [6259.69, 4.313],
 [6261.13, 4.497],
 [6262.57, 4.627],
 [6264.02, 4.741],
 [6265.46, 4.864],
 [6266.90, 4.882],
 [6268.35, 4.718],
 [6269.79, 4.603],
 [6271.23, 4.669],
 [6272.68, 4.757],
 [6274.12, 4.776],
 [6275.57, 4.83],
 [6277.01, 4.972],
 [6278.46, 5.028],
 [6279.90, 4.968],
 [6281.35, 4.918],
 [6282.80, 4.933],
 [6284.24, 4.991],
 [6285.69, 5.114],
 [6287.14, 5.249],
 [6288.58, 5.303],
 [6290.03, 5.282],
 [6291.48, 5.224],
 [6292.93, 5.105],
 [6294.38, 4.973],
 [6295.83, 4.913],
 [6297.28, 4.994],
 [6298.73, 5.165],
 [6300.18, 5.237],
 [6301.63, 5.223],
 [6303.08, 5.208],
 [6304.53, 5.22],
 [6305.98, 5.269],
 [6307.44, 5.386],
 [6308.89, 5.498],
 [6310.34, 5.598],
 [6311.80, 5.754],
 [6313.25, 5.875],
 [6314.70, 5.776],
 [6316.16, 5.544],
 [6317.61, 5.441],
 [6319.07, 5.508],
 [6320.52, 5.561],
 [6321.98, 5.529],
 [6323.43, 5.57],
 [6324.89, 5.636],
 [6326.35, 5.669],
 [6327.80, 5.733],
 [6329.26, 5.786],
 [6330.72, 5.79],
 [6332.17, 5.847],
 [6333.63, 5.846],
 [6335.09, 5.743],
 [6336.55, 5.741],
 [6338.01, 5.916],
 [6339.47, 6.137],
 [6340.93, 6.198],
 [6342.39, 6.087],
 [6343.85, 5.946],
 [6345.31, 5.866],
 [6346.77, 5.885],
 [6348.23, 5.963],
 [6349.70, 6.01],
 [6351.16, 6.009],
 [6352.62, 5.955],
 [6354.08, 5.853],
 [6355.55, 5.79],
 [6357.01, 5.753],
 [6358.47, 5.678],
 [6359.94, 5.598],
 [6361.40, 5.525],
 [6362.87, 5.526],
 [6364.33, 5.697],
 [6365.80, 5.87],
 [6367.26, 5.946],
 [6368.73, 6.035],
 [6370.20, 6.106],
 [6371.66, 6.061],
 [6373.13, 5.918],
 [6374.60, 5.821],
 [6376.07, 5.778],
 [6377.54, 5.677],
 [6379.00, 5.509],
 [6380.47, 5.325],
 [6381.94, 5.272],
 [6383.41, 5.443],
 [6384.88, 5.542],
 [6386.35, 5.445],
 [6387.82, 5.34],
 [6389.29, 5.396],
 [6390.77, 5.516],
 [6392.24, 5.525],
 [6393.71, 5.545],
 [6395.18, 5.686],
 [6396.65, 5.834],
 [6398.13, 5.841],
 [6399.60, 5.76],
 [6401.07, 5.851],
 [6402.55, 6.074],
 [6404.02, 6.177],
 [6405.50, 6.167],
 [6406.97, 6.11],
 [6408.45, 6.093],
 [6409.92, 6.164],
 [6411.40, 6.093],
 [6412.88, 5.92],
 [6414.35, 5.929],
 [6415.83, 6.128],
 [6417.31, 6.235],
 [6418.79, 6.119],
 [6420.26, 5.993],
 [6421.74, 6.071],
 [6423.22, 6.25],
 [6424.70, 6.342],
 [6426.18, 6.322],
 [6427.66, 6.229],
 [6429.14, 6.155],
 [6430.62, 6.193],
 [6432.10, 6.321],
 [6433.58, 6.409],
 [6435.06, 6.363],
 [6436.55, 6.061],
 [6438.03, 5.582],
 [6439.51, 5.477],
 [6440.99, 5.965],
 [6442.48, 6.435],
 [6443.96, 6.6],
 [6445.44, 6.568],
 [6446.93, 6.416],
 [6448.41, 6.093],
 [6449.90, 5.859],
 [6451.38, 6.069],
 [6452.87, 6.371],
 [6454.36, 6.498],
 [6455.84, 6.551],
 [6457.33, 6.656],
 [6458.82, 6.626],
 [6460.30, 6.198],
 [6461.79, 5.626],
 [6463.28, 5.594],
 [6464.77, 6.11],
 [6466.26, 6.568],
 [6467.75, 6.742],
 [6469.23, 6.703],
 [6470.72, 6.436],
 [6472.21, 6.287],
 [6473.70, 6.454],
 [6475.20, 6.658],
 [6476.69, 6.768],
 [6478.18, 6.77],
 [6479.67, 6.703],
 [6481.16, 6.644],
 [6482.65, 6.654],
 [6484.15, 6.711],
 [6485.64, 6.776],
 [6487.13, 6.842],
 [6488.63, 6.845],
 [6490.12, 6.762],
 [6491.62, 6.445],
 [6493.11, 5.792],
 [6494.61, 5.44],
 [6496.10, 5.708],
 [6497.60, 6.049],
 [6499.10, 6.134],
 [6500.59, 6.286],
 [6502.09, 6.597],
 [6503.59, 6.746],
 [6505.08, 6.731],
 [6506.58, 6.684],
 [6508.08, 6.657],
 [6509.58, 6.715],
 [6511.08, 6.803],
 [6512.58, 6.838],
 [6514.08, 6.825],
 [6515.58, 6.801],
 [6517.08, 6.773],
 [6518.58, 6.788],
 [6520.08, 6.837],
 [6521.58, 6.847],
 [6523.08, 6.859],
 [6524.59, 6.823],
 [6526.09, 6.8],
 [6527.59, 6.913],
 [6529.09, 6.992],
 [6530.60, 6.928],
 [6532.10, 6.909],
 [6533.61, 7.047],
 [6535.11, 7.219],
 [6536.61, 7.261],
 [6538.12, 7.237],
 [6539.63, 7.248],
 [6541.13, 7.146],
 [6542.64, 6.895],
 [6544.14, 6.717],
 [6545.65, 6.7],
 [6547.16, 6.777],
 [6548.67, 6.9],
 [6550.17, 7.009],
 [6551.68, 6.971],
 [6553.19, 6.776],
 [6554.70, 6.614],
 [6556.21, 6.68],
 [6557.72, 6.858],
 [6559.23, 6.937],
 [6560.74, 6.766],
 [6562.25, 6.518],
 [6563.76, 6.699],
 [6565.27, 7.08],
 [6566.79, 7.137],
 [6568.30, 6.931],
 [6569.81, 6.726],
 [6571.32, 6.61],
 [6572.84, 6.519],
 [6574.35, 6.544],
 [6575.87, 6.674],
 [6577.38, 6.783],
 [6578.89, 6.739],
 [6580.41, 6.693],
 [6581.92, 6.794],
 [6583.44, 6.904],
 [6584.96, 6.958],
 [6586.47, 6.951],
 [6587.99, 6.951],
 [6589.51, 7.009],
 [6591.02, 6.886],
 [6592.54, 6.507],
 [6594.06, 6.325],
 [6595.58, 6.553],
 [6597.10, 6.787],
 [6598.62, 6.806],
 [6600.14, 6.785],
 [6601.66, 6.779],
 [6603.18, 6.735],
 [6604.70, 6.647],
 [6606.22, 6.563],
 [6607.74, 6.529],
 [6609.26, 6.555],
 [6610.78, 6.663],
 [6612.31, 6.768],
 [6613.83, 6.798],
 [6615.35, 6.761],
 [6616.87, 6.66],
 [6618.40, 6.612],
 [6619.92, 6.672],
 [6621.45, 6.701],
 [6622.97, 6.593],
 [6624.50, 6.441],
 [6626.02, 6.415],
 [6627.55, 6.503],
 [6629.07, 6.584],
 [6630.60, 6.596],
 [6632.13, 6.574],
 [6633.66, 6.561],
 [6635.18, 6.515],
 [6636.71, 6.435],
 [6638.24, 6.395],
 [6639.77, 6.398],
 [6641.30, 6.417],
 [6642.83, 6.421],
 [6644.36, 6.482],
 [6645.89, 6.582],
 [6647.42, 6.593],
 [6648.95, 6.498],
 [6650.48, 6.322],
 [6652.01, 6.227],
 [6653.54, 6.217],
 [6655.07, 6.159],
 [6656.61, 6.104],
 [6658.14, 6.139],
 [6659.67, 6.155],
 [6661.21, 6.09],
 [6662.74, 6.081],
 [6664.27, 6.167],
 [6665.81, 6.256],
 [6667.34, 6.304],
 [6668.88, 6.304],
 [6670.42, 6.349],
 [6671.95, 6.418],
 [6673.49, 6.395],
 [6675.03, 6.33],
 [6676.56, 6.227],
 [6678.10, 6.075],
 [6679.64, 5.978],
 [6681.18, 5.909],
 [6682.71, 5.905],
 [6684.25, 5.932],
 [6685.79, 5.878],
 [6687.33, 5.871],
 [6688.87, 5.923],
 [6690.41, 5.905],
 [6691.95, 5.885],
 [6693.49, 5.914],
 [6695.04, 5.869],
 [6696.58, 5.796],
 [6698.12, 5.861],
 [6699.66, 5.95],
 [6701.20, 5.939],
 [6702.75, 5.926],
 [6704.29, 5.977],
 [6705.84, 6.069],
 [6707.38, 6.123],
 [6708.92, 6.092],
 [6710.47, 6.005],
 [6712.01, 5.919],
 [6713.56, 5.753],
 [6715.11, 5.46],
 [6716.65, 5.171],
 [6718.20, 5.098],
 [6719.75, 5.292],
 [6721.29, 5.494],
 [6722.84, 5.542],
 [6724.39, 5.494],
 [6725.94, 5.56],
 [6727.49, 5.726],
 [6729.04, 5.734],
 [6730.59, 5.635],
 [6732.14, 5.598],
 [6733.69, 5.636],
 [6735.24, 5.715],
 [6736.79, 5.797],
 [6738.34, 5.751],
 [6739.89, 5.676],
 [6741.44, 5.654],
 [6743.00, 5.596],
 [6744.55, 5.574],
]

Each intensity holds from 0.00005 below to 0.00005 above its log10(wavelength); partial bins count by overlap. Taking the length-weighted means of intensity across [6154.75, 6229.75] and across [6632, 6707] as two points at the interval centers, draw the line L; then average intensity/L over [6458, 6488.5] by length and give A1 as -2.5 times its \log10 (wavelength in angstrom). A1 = -0.17 mag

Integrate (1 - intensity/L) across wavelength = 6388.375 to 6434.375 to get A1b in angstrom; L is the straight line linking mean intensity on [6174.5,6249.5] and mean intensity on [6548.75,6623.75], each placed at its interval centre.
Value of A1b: -2.2 angstrom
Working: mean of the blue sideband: 4.59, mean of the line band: 6.01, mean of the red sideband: 6.75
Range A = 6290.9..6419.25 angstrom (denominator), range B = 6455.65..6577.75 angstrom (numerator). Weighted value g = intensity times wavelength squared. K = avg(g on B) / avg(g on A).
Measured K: 1.23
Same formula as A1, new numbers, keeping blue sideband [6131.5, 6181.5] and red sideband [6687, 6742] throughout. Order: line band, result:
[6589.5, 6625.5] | -0.182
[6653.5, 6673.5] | -0.096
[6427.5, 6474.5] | -0.145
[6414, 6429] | -0.135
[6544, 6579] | -0.210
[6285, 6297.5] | 0.037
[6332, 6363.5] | -0.094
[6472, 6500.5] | -0.170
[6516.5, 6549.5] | -0.241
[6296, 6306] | 0.032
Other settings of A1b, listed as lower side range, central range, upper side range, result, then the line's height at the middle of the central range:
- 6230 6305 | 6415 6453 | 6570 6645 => -3.5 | 5.65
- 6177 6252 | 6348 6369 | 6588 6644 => -2.0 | 5.31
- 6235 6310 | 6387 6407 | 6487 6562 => 0.0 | 5.75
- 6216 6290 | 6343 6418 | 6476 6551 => -2.8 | 5.6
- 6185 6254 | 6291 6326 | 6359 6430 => -1.3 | 5.19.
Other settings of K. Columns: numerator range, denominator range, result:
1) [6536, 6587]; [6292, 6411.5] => 1.28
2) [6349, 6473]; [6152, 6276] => 1.39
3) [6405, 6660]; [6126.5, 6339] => 1.44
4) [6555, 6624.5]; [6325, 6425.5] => 1.23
